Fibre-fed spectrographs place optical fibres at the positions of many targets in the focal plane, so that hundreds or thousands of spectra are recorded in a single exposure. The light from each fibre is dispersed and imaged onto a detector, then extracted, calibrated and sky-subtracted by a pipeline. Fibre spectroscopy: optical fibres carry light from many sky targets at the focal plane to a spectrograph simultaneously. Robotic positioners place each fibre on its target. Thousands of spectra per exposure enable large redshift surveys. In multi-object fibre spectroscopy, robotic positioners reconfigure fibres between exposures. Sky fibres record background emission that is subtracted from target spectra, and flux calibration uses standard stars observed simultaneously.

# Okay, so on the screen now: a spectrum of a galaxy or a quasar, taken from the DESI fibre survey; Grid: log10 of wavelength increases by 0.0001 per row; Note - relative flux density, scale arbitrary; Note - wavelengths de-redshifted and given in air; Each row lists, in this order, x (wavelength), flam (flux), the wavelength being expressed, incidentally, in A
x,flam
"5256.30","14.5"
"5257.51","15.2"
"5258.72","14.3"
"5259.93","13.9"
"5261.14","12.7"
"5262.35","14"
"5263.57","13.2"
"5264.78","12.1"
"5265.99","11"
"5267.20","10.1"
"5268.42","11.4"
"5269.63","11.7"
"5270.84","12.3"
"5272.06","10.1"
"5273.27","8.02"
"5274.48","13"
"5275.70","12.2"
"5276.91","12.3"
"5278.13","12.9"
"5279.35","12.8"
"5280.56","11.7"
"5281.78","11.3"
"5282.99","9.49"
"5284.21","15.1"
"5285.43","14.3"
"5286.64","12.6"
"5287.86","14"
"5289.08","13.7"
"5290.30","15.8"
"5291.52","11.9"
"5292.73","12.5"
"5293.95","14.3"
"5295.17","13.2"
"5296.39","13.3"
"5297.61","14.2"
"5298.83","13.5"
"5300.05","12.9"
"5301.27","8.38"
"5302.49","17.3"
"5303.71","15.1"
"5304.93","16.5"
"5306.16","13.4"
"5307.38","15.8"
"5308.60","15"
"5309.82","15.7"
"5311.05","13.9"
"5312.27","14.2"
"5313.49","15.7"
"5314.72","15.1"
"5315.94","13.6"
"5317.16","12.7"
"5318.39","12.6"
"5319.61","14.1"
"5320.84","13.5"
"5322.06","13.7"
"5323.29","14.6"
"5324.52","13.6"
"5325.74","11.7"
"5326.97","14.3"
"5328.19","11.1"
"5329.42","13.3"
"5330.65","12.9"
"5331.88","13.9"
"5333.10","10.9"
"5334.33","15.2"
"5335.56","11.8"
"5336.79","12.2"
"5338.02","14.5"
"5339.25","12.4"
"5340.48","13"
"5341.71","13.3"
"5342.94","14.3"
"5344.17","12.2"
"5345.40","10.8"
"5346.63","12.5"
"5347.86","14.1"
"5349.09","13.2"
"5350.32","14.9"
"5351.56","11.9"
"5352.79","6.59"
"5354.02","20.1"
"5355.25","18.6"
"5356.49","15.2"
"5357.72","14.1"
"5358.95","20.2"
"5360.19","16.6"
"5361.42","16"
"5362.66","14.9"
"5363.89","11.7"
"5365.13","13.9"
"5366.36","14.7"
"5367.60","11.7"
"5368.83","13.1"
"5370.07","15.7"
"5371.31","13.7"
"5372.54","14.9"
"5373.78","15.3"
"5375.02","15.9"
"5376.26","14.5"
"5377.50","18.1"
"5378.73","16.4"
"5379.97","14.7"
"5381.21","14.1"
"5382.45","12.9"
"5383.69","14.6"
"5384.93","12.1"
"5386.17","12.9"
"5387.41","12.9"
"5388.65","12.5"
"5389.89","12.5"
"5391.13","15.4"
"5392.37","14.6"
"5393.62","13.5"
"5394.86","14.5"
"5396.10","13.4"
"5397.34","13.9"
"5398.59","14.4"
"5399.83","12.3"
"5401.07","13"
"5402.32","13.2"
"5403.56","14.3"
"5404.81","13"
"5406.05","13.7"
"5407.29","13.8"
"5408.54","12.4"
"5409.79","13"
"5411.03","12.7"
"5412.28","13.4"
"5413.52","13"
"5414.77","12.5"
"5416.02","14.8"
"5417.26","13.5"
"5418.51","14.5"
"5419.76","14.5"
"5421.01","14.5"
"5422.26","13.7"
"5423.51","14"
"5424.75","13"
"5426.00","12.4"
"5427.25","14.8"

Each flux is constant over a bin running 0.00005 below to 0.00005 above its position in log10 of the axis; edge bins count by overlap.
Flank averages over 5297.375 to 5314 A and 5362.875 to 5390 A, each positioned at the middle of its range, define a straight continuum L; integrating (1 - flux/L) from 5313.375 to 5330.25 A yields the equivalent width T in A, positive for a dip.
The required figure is 1.0 A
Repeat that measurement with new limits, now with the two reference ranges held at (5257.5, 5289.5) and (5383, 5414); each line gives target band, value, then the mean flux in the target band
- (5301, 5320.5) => -2.7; 14.4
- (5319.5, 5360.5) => -2.3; 13.7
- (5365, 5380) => -1.9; 14.9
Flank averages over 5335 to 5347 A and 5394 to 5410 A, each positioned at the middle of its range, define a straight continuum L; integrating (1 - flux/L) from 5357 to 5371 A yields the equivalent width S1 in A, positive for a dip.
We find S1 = -1.9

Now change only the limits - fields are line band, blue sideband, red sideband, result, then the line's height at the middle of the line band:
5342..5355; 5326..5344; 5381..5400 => -0.1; 13.2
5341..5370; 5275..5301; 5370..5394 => -0.4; 14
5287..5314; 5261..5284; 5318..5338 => -3.6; 12.4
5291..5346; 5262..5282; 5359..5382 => -1.3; 13.2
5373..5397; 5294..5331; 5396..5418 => -1.4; 13.5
